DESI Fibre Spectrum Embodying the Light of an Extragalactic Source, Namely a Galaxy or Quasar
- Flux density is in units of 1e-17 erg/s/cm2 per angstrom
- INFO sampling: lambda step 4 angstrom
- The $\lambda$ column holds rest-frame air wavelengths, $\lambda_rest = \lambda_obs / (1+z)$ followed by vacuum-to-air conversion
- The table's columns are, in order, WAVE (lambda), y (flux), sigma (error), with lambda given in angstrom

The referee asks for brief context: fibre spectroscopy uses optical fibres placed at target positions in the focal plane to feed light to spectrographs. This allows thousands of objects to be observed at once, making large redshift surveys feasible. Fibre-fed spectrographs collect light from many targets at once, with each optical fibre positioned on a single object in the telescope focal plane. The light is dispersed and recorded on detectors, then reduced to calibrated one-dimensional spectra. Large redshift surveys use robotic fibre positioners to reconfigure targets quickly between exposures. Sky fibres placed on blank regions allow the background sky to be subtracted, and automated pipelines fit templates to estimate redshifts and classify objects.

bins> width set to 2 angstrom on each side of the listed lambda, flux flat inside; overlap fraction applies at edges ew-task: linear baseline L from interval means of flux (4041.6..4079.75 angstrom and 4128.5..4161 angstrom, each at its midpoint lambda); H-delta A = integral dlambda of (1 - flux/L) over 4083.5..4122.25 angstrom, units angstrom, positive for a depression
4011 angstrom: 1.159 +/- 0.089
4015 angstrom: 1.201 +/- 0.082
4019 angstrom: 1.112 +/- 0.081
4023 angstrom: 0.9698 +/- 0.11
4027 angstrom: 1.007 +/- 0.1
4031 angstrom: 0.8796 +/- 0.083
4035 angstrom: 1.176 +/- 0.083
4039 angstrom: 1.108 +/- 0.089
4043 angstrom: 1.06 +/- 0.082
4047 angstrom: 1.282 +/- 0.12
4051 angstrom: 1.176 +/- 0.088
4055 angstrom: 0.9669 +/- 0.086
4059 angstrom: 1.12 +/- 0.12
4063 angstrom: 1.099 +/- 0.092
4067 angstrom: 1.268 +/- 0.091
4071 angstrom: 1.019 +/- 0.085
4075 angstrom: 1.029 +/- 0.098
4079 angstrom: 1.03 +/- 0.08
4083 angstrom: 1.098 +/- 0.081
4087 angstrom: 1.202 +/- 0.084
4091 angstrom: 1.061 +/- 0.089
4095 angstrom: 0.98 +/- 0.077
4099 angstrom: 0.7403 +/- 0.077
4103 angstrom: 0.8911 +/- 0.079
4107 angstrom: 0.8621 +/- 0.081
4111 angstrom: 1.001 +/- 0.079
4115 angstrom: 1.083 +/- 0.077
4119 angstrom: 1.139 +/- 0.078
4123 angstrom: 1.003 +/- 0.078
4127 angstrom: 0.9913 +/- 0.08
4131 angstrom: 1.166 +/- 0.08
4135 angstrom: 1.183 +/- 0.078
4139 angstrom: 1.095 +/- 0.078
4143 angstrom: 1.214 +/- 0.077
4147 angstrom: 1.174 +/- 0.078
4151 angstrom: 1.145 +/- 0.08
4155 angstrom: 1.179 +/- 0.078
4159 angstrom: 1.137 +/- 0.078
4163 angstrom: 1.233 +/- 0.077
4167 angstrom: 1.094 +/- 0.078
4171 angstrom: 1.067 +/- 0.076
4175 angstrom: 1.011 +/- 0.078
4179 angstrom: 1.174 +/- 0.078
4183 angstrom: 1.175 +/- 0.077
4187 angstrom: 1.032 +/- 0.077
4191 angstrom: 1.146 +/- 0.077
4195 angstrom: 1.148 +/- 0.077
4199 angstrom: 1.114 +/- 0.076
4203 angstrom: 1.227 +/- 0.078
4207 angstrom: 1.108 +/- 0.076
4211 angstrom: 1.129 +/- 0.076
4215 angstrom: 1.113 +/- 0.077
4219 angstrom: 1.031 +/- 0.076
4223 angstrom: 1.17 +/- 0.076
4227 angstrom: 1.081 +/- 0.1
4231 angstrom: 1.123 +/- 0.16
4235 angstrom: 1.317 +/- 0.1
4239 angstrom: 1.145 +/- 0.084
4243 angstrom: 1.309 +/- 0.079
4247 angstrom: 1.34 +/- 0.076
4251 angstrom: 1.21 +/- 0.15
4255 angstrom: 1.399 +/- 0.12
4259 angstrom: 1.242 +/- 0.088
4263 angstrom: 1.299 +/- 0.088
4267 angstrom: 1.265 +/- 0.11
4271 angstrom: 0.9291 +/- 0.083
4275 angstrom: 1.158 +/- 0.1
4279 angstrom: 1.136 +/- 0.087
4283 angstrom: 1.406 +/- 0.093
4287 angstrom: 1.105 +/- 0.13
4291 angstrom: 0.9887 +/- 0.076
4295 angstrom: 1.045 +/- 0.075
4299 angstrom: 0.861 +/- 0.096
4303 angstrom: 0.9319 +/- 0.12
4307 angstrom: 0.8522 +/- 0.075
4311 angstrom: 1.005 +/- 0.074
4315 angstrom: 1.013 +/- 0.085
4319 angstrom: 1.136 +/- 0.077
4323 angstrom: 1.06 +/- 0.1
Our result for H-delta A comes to 4.6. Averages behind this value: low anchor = 1.11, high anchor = 1.16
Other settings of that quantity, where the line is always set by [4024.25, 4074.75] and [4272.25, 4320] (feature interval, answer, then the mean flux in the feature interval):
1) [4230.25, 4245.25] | -2.5 angstrom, 1.23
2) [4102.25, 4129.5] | 1.9 angstrom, 1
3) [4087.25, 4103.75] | 2.0 angstrom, 0.95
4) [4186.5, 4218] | -1.9 angstrom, 1.13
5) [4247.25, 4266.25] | -4.2 angstrom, 1.29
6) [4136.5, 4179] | -2.5 angstrom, 1.14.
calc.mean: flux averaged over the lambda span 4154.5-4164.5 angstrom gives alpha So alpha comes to 1.18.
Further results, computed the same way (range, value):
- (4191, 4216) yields 1.14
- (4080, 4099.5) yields 1.04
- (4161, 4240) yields 1.13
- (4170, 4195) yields 1.11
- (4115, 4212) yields 1.13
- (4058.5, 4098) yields 1.08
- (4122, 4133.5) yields 1.06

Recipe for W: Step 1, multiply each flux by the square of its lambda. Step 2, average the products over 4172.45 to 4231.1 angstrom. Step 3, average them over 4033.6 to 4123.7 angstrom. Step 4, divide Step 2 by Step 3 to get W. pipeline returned 1.12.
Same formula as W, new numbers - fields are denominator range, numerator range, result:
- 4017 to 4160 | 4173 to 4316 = 1.14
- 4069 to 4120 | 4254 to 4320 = 1.19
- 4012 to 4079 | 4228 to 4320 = 1.16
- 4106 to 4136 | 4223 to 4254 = 1.22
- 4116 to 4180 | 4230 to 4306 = 1.10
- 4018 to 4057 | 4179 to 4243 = 1.16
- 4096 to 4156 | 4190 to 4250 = 1.16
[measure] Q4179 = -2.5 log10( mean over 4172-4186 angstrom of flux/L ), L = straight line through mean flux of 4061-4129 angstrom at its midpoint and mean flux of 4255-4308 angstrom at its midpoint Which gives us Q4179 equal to -0.04 mag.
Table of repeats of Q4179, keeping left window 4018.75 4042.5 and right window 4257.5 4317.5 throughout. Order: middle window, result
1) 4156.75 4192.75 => -0.056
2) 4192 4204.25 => -0.089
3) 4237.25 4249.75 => -0.177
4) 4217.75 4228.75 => -0.028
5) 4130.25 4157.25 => -0.105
